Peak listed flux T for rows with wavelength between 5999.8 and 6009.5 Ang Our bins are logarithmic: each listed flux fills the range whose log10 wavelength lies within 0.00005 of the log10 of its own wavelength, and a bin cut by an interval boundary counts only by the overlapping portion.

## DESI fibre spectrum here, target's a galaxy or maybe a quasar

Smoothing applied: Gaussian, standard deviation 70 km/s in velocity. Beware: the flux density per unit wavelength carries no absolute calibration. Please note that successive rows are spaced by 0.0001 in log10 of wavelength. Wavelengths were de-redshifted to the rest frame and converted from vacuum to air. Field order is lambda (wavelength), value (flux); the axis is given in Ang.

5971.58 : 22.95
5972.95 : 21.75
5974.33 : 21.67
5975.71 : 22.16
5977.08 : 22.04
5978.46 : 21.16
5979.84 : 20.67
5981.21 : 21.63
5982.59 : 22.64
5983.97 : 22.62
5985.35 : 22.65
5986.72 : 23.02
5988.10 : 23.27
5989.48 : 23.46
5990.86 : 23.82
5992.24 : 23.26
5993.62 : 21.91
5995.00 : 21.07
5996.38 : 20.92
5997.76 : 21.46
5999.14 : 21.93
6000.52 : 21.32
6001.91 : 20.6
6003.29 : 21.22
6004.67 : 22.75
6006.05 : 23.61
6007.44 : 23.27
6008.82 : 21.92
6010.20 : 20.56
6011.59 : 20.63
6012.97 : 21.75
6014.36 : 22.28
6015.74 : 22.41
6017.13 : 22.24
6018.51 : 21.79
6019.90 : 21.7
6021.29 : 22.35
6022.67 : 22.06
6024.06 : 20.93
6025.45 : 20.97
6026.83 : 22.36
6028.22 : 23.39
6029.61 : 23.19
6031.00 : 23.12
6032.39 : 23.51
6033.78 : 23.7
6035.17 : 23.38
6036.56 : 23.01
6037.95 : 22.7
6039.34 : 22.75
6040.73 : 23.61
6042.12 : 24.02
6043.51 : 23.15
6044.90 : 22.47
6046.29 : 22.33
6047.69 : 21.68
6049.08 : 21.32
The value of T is 23.61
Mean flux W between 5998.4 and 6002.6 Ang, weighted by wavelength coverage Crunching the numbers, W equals 21.3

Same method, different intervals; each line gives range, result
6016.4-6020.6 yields 21.9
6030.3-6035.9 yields 23.4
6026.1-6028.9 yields 22.9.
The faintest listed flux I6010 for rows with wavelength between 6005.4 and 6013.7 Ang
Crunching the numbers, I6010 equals 20.56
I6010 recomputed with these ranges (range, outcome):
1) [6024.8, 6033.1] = 20.97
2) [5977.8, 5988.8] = 20.67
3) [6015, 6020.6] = 21.7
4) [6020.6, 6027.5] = 20.93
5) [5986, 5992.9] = 23.02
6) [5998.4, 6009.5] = 20.6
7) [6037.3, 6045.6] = 22.47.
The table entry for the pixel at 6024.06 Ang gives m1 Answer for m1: 20.93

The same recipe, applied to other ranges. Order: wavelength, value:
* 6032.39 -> 23.51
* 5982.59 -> 22.64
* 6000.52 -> 21.32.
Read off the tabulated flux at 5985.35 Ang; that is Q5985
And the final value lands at 22.65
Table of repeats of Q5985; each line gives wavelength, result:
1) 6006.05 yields 23.61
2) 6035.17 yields 23.38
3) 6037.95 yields 22.7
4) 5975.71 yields 22.16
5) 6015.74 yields 22.41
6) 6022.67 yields 22.06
